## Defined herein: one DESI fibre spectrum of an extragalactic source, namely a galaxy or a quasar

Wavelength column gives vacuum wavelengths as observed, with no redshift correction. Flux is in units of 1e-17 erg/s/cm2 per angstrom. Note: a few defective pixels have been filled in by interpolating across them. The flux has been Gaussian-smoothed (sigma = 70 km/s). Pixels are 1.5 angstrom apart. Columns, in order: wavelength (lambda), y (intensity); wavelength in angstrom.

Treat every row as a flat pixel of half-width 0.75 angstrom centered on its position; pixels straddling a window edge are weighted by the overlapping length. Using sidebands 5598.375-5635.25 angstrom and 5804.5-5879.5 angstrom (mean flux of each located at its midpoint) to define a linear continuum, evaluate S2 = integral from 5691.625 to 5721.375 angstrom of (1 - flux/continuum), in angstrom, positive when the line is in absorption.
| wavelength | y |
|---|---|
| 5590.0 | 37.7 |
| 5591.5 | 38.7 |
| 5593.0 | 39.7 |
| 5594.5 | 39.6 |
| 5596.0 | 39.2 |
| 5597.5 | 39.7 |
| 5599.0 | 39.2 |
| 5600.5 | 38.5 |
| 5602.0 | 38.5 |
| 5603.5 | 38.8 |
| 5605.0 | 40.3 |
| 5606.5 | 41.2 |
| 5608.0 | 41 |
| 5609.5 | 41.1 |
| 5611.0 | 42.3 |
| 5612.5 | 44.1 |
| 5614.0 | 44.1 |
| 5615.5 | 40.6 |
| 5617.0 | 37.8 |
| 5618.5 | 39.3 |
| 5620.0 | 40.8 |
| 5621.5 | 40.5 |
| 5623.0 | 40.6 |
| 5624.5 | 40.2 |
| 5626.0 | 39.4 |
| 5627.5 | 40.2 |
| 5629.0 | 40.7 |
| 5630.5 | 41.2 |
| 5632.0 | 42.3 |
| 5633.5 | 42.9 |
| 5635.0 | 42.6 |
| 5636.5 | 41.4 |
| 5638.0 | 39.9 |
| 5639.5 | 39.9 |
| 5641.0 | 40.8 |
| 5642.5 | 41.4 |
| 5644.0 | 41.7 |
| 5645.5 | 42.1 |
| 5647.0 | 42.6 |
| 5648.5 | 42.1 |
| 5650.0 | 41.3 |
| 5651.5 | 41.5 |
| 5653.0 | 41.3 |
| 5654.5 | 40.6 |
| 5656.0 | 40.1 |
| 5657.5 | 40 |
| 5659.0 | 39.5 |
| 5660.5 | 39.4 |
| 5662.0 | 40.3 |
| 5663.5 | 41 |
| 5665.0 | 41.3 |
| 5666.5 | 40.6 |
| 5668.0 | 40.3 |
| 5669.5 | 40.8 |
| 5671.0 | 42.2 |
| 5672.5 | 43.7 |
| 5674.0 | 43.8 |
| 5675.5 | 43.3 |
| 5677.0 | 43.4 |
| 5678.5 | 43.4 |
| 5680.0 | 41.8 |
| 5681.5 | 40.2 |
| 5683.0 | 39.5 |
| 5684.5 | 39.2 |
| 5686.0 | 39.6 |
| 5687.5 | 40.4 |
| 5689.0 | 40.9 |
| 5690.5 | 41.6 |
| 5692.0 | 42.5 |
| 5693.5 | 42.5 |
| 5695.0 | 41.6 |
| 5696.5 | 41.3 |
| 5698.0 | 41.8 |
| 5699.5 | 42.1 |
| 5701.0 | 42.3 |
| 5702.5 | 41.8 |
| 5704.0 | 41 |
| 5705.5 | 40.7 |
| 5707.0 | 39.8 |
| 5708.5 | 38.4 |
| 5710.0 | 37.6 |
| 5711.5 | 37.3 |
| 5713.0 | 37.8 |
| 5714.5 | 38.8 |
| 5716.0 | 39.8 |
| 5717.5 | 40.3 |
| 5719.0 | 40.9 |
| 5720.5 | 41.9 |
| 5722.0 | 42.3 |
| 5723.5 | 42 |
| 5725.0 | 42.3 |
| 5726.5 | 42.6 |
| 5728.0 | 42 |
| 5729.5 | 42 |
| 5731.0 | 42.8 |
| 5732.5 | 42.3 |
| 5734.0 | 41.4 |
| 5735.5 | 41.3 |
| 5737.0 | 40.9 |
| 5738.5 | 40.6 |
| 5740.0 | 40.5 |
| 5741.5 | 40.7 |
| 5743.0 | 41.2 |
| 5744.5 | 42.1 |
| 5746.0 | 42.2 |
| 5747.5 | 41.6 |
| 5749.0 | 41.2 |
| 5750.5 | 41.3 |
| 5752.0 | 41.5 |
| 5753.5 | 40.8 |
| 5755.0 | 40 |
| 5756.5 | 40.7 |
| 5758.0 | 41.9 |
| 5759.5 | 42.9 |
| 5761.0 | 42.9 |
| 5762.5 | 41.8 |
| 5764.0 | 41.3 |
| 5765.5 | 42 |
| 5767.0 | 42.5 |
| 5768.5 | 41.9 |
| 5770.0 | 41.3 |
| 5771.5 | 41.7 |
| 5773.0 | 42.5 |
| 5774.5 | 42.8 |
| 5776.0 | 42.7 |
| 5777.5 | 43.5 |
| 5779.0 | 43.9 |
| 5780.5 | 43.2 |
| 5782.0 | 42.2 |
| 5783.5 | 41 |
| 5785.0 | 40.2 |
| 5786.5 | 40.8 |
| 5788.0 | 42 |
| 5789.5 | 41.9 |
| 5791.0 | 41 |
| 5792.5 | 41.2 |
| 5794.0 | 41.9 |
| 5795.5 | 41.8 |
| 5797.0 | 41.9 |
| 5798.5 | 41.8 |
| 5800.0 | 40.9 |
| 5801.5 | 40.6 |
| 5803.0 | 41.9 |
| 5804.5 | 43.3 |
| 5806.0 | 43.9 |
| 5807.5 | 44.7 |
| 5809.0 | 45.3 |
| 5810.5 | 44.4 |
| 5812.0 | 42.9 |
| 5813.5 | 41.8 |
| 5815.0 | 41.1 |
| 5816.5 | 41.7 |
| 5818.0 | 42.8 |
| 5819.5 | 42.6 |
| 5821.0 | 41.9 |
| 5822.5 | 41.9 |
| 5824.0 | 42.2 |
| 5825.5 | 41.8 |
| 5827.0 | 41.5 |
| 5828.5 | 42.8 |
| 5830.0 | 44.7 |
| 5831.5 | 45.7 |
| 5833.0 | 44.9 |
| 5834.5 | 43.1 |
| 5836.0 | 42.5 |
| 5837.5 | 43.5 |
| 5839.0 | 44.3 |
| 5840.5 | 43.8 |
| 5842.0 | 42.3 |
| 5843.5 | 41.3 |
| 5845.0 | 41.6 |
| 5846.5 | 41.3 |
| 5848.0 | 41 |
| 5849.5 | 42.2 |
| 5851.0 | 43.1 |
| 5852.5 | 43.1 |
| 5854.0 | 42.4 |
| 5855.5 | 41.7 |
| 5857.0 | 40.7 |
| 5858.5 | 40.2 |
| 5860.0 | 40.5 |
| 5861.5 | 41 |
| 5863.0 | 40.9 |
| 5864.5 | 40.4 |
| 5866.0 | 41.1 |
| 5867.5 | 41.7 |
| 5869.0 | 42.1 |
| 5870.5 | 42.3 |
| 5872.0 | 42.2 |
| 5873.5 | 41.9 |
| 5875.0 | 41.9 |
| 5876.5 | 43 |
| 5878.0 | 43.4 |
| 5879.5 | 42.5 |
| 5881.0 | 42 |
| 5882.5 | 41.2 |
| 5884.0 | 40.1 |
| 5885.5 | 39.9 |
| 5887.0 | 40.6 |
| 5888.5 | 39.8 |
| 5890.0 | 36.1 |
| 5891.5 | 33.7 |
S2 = 0.6 angstrom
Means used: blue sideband 40.7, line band 40.5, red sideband 42.4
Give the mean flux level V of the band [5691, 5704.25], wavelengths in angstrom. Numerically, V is 41.9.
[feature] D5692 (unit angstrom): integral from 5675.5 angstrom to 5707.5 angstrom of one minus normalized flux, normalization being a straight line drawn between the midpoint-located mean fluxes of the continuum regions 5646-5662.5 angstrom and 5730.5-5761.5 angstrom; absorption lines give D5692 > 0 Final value -0.2 angstrom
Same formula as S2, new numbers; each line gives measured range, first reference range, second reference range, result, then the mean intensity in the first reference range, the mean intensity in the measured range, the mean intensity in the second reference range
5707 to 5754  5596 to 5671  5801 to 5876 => 0.7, 40.8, 40.9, 42.4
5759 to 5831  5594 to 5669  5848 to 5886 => -1.6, 40.7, 42.3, 41.7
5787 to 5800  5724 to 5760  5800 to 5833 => 0.2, 41.5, 41.6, 42.8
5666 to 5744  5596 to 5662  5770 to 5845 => 0.7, 40.8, 41.2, 42.5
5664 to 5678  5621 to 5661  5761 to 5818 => -0.3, 41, 42.2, 42.2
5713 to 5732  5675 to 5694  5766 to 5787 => 0.2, 41.4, 41.3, 42.2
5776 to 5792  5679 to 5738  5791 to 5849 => 0.0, 40.9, 42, 42.6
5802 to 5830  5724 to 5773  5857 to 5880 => -0.7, 41.6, 42.7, 41.6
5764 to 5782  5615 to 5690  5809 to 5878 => -0.3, 41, 42.5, 42.3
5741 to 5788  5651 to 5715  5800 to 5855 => 0.1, 40.9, 41.8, 42.7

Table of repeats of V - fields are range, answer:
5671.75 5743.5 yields 41.2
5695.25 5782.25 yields 41.4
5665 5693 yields 41.5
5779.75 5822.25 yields 42.2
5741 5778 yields 41.8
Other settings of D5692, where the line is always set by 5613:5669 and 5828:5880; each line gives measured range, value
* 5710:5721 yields 0.54 angstrom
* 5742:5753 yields 0.01 angstrom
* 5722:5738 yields -0.18 angstrom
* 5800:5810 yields -0.27 angstrom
